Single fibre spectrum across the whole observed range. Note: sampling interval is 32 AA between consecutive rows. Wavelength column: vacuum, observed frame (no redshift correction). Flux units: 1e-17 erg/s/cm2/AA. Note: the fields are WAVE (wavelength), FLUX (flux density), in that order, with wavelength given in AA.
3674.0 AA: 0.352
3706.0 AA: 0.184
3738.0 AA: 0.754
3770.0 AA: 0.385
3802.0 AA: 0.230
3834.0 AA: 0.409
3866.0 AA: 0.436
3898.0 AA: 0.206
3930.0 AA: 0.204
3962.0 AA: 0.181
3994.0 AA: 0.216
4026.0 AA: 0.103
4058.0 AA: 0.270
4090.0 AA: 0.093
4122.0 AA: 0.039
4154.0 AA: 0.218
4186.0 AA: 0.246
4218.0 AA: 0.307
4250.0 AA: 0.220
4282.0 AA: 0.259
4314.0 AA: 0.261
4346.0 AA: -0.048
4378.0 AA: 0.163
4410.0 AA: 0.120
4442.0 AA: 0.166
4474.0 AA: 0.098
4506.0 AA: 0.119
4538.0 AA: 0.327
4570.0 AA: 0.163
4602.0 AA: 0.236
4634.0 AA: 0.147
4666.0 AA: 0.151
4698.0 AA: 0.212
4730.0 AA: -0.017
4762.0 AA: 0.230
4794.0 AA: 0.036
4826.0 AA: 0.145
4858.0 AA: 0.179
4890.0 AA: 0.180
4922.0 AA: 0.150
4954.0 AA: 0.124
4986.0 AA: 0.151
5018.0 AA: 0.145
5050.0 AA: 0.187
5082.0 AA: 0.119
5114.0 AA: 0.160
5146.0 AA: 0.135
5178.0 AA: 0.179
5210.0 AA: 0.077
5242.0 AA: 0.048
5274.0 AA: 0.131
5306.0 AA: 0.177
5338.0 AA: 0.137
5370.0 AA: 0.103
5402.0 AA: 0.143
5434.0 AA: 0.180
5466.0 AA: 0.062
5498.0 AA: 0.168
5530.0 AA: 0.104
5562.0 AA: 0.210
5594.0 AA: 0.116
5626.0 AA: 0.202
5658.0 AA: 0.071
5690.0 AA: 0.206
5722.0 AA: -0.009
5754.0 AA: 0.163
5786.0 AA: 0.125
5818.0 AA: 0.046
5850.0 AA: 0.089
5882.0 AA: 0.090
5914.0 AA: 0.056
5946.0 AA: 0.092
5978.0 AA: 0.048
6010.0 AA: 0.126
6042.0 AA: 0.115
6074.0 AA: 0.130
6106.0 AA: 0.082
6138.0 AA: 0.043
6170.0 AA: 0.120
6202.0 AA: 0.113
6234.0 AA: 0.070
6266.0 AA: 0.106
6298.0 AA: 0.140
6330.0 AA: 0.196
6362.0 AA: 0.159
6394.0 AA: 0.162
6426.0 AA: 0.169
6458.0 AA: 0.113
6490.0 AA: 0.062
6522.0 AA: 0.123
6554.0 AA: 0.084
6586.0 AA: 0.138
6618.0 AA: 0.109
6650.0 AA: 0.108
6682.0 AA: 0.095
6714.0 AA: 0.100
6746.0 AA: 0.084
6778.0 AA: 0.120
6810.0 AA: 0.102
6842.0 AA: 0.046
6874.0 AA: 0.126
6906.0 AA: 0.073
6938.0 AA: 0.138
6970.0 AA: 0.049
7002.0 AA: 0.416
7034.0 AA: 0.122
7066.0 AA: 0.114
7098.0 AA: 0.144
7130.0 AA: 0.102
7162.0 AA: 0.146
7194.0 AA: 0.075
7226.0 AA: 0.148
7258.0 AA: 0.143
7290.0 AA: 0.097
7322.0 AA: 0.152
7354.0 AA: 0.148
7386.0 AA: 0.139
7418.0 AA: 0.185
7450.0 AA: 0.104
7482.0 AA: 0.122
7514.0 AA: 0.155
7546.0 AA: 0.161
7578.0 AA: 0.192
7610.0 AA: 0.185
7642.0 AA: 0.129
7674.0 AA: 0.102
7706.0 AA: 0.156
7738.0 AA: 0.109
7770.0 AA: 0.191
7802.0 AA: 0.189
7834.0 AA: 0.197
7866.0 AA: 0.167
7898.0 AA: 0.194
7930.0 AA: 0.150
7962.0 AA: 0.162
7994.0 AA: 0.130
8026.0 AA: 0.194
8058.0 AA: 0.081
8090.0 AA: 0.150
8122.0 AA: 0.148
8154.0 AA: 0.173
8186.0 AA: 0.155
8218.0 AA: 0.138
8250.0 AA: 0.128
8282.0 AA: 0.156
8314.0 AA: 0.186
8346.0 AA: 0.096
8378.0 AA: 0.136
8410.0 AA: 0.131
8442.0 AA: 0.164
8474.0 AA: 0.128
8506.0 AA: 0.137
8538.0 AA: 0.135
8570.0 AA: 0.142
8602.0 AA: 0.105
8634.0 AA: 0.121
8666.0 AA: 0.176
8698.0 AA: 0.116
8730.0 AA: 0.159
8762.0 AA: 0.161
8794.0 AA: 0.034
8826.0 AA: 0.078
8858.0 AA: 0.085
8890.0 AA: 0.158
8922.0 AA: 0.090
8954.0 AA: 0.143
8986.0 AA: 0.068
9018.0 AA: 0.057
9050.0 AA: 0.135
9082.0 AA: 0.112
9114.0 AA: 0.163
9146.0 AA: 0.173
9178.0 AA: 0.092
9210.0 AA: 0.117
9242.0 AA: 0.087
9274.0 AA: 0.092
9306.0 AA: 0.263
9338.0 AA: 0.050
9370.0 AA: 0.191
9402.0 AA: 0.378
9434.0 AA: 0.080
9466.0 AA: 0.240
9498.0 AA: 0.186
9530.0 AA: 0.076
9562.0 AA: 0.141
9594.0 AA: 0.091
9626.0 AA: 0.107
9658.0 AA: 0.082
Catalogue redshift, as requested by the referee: 0.88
